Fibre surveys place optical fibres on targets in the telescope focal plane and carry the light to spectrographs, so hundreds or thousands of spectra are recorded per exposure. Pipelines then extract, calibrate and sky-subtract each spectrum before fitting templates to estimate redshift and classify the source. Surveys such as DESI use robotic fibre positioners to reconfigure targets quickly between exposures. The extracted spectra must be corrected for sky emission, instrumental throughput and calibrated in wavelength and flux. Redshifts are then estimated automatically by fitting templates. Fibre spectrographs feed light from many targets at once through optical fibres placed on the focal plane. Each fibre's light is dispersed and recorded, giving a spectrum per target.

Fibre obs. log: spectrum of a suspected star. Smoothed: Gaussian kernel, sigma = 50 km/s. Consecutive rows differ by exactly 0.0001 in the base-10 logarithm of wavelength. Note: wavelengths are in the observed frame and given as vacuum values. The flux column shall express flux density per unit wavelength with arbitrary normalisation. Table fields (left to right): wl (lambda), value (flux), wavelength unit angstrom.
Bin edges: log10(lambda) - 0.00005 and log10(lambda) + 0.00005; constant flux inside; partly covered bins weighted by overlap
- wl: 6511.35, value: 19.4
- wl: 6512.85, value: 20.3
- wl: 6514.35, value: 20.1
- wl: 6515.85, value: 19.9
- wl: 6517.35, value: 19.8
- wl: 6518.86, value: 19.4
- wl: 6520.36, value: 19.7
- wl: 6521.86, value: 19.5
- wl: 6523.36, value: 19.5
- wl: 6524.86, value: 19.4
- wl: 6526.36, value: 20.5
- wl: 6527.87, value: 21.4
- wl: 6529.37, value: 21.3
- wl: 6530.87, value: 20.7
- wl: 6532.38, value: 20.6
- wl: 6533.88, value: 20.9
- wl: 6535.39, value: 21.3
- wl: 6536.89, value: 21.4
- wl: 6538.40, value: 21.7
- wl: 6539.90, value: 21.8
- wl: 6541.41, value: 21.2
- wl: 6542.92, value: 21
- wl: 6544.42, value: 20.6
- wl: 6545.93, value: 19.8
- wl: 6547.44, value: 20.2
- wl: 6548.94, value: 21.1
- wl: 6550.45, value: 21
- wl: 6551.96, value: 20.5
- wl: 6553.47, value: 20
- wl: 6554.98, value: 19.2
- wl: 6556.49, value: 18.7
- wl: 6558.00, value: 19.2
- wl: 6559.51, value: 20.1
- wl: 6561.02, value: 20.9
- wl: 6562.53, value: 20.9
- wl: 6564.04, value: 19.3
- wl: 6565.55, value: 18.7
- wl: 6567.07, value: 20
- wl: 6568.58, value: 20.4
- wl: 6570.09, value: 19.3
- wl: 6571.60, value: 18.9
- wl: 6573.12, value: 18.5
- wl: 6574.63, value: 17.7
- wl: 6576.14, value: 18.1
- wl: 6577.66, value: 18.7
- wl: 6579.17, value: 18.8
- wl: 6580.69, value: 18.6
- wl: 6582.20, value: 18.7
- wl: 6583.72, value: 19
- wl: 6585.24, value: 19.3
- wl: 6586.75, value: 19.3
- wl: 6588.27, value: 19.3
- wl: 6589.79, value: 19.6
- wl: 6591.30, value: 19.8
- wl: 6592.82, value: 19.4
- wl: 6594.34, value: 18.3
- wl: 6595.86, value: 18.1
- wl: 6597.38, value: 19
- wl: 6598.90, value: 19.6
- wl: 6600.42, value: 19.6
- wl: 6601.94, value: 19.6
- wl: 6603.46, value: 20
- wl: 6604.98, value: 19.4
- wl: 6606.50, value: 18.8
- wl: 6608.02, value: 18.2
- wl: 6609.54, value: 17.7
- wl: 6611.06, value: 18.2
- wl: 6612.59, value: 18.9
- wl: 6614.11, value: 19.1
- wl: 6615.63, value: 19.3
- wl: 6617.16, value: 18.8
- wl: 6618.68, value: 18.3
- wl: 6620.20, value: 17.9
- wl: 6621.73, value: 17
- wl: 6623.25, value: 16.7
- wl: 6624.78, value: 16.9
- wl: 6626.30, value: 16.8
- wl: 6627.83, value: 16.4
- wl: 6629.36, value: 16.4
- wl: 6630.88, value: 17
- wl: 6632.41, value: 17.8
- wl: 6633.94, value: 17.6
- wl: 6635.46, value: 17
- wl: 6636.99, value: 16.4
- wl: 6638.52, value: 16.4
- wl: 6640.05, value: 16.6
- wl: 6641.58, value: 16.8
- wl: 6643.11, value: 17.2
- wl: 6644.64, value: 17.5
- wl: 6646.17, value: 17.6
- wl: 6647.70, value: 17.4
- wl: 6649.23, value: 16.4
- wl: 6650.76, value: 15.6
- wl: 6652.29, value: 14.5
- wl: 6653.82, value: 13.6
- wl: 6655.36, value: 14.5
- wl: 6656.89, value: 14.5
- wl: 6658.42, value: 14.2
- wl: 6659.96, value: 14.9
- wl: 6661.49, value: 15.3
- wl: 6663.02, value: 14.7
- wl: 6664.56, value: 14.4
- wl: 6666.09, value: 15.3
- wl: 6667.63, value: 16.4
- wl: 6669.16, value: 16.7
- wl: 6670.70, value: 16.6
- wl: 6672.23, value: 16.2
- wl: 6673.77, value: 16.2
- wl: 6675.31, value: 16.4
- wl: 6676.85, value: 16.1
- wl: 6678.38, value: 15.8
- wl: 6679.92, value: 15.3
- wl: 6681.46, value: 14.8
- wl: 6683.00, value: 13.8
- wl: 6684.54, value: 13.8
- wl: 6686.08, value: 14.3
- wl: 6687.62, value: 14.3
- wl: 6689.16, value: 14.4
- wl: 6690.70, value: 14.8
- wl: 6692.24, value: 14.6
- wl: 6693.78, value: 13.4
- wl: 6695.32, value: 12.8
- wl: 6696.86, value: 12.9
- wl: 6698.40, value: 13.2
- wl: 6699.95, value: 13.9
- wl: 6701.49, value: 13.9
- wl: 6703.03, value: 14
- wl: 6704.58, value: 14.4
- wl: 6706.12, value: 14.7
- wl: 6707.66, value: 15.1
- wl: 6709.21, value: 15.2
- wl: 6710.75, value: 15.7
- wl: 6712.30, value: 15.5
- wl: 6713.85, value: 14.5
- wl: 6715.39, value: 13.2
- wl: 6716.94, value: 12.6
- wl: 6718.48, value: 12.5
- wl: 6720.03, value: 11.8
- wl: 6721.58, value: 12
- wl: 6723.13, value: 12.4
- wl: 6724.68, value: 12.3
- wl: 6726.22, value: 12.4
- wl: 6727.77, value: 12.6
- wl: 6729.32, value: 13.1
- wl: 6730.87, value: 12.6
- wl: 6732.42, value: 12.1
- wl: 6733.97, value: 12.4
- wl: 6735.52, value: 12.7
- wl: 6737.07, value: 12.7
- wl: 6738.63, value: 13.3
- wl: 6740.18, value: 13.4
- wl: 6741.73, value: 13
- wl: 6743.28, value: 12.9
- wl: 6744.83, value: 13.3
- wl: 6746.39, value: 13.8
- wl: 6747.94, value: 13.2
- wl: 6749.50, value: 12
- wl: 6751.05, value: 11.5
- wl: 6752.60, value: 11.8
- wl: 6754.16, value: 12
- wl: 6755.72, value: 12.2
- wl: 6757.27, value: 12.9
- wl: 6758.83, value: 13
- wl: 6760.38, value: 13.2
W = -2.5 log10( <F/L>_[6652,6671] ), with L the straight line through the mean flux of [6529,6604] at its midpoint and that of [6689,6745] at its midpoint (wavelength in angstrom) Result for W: 0.05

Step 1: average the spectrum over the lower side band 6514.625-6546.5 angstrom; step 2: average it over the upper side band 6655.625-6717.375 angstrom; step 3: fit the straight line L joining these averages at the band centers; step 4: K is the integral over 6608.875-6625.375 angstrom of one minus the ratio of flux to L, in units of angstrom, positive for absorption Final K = -0.7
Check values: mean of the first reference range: 20.5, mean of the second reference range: 14.7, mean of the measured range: 18.1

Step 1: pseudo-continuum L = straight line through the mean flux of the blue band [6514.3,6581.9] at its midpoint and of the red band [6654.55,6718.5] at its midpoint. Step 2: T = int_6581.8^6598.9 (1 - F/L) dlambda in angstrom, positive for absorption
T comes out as -0.7 angstrom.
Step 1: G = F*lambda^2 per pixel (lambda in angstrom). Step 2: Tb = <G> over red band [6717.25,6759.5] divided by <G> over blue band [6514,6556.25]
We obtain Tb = 0.7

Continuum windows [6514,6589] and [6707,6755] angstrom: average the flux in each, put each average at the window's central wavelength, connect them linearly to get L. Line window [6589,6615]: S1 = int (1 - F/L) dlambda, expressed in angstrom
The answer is -1.5 angstrom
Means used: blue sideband 19.9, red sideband 13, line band 19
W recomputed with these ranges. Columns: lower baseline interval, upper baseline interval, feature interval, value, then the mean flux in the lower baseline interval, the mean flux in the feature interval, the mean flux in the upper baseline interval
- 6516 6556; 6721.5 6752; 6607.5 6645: -0.03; 20.5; 17.5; 12.7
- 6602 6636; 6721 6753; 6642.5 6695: 0.03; 18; 15.3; 12.7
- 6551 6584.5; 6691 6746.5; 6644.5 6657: 0.02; 19.3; 15.7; 13.4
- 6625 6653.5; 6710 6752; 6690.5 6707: 0.03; 16.7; 13.9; 12.9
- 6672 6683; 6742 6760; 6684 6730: 0.06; 15.7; 13.7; 12.6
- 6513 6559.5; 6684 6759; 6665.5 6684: -0.05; 20.4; 15.8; 13.3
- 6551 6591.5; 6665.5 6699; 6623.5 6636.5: 0.00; 19.3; 17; 14.9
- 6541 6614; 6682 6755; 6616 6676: 0.01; 19.4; 16.3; 13.3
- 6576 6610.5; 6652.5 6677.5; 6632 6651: -0.03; 19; 17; 15.3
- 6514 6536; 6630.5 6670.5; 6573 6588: -0.02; 20.3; 18.7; 16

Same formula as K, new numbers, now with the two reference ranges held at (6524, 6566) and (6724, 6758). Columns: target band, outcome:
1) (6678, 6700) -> 0.9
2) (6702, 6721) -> -0.3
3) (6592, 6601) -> -0.3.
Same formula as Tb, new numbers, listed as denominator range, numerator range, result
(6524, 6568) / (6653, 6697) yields 0.76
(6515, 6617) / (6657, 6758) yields 0.74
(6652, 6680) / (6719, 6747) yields 0.84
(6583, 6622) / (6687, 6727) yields 0.75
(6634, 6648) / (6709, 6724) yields 0.81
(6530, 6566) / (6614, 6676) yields 0.83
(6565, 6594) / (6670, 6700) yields 0.80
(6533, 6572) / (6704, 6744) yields 0.69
